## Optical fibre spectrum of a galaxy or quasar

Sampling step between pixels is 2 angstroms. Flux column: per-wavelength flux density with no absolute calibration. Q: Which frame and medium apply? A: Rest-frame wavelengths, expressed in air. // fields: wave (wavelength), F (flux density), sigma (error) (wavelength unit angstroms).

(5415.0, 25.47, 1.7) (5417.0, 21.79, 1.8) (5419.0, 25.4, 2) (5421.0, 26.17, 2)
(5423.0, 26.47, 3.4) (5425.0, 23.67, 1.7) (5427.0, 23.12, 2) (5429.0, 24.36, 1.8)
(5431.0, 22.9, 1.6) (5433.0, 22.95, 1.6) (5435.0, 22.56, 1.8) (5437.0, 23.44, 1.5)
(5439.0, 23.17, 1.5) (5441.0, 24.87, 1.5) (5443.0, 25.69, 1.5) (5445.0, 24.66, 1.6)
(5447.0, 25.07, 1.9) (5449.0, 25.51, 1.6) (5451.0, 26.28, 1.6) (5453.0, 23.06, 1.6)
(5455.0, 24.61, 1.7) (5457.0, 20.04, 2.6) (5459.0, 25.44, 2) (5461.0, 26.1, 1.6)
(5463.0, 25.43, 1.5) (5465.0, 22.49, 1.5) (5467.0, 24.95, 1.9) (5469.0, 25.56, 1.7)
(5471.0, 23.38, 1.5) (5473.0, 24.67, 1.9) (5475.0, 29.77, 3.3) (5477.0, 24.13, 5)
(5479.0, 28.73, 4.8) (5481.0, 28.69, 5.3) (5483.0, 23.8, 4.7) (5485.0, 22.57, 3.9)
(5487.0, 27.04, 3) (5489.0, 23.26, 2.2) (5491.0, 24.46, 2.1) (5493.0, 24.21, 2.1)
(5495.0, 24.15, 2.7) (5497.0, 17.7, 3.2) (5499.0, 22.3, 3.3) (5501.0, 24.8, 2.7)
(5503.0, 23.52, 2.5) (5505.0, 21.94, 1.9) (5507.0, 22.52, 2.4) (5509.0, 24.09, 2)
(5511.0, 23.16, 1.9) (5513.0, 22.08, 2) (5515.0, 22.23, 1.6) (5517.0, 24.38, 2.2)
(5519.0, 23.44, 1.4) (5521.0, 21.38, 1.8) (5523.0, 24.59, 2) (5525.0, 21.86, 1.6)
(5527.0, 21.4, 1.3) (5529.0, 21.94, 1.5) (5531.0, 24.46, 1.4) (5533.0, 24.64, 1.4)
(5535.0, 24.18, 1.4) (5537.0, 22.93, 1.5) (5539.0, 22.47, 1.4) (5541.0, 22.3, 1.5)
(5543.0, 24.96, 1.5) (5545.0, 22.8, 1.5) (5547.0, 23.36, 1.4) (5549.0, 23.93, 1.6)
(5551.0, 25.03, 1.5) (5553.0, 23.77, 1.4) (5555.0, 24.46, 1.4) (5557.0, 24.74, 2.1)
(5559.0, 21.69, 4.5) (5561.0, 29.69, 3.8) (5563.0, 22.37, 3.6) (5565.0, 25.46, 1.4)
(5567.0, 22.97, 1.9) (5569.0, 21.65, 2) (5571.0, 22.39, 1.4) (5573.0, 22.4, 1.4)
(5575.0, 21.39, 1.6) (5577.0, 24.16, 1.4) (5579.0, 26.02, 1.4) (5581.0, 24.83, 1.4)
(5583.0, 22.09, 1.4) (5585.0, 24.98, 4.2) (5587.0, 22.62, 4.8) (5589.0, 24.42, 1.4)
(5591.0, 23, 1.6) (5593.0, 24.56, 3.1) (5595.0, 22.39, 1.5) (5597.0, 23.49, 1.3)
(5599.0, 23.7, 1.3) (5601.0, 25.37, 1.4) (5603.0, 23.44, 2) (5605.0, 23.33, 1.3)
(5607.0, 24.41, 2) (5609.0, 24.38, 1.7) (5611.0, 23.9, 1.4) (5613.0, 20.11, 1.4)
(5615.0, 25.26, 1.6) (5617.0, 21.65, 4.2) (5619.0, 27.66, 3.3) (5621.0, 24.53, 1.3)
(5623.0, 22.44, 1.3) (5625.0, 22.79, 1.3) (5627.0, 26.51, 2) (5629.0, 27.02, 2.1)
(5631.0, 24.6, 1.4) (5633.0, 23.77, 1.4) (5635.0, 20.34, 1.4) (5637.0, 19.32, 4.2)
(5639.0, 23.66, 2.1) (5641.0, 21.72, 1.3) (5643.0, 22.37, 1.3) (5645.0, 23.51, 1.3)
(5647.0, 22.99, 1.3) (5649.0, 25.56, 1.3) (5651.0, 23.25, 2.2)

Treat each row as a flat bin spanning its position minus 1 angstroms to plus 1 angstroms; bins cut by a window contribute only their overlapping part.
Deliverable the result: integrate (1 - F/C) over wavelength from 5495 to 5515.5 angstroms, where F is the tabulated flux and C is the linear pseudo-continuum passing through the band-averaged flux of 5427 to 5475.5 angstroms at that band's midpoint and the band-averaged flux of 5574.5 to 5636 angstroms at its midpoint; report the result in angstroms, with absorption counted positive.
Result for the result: 1.4 angstroms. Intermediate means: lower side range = 24.4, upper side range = 23.9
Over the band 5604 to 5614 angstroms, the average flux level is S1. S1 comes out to 23.2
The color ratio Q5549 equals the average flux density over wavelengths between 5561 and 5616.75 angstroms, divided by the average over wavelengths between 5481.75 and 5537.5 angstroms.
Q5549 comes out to 1.0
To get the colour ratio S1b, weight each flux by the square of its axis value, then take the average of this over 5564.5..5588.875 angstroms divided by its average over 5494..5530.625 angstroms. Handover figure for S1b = 1.06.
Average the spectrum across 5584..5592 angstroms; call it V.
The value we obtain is 23.8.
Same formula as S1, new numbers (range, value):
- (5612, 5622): 23.8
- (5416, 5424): 25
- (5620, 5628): 24.1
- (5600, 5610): 24.2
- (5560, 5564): 26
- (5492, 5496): 24.2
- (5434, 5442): 23.5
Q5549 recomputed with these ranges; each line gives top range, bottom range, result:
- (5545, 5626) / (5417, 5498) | 0.97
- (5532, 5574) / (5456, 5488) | 0.94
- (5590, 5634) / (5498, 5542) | 1.04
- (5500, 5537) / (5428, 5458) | 0.97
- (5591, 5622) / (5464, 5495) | 0.95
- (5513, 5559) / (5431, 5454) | 0.96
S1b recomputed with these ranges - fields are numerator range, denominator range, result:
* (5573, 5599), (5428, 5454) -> 1.03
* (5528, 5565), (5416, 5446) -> 1.04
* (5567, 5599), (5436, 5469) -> 1.00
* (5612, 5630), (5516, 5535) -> 1.08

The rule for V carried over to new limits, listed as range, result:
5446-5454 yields 25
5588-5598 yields 23.6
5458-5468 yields 24.9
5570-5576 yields 22.1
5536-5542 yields 22.6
